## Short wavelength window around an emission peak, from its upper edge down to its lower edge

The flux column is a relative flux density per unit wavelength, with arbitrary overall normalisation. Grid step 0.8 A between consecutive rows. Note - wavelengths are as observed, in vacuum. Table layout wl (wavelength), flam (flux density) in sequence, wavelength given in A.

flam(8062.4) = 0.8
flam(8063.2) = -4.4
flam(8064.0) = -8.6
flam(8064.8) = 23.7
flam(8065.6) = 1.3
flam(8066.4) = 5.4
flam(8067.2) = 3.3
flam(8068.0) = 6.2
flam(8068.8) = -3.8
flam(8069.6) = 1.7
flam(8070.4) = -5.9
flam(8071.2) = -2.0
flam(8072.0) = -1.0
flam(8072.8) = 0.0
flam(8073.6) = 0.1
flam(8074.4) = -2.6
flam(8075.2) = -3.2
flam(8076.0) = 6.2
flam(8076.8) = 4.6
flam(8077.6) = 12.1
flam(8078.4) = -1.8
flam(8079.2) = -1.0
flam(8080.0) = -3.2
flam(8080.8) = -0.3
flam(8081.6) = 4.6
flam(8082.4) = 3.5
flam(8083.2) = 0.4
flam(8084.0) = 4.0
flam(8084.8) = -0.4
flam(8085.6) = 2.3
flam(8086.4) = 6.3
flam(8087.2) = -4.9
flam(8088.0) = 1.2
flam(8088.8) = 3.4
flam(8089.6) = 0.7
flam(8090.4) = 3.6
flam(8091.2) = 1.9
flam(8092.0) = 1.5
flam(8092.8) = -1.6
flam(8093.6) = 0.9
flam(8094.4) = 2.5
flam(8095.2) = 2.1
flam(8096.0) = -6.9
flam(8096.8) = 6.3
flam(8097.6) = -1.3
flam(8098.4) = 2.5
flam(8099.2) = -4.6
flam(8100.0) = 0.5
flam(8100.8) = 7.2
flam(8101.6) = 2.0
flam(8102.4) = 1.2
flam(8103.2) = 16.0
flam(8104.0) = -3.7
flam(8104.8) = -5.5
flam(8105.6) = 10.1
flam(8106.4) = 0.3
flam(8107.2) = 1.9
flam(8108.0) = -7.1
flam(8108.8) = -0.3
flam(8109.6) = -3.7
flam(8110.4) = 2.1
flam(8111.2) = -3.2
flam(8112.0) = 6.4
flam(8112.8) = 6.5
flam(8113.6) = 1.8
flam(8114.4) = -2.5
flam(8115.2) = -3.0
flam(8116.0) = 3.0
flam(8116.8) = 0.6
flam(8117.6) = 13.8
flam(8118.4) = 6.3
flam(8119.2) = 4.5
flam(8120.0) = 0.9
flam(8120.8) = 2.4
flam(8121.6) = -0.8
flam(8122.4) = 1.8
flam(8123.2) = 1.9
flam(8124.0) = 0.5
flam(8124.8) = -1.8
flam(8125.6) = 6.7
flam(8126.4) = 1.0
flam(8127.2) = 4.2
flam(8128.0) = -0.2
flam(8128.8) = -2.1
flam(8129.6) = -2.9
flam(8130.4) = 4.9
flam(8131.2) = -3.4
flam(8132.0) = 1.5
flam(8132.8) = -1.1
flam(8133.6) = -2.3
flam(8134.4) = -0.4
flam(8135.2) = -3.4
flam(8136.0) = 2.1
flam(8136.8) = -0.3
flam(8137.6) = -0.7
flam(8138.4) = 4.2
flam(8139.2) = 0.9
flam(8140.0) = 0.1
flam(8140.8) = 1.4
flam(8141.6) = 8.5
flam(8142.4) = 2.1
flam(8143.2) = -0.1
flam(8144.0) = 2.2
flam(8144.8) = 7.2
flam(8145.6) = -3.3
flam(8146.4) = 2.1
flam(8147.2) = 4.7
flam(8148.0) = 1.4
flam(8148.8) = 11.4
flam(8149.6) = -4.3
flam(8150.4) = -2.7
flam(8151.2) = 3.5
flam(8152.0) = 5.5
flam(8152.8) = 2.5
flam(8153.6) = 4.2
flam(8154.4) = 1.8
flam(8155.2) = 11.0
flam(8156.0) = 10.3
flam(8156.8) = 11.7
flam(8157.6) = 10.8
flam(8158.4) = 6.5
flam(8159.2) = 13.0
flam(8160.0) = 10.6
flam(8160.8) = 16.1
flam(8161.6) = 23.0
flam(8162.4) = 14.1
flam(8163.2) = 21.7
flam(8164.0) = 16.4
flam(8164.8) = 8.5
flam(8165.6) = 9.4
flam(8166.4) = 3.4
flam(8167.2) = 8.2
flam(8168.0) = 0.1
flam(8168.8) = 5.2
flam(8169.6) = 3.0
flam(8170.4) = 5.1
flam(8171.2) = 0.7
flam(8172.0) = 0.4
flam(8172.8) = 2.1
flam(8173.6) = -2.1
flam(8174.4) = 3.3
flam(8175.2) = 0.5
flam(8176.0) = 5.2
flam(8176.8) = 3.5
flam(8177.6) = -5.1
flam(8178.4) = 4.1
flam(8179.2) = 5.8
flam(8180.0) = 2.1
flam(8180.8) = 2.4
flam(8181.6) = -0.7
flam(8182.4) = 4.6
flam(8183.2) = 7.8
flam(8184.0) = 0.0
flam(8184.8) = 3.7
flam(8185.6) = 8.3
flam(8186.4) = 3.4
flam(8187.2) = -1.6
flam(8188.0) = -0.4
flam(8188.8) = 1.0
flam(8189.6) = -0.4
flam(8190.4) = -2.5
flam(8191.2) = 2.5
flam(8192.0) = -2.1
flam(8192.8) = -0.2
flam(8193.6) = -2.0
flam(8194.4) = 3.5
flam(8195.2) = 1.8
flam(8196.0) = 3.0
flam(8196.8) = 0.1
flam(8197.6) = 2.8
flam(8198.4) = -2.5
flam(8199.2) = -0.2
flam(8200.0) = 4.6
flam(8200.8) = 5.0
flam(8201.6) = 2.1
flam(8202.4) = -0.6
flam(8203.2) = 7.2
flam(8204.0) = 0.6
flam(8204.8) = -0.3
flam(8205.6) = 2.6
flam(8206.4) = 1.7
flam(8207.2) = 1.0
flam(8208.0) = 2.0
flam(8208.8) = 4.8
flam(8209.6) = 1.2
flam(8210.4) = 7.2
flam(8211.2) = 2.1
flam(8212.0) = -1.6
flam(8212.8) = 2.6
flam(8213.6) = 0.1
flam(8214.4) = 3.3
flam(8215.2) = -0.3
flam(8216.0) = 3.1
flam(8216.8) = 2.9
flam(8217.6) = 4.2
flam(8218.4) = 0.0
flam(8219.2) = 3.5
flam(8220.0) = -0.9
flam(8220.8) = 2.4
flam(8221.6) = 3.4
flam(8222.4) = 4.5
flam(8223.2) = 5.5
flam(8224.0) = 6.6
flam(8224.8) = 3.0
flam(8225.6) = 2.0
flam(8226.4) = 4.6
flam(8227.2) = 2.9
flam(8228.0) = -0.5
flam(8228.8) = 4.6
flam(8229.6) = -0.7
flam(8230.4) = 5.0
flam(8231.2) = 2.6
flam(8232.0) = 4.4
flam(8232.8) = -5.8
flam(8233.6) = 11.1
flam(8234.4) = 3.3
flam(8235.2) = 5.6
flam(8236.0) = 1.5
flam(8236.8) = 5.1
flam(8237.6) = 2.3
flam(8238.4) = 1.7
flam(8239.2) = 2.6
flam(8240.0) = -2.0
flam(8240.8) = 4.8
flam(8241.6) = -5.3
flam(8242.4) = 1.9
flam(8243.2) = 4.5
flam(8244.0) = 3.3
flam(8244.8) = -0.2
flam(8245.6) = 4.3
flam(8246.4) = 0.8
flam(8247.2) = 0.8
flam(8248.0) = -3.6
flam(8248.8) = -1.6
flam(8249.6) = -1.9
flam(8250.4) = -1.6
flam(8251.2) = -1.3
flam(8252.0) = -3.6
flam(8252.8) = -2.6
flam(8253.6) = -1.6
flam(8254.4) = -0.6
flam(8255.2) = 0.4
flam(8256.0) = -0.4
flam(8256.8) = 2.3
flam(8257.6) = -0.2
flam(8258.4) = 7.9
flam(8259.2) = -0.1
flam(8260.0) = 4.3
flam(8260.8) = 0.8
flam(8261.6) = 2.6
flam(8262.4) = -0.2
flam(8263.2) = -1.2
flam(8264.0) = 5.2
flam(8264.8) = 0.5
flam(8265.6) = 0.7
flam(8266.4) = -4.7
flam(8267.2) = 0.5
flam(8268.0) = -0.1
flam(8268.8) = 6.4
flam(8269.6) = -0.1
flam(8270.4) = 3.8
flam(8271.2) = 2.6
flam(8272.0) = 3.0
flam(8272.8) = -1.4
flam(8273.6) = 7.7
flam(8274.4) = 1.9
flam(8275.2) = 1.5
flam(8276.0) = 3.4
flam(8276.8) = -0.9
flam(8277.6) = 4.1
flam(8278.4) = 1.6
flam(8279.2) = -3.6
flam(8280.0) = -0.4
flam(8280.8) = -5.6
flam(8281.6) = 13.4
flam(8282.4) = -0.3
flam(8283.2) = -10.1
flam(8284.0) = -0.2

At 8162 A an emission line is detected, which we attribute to [O II] 3727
